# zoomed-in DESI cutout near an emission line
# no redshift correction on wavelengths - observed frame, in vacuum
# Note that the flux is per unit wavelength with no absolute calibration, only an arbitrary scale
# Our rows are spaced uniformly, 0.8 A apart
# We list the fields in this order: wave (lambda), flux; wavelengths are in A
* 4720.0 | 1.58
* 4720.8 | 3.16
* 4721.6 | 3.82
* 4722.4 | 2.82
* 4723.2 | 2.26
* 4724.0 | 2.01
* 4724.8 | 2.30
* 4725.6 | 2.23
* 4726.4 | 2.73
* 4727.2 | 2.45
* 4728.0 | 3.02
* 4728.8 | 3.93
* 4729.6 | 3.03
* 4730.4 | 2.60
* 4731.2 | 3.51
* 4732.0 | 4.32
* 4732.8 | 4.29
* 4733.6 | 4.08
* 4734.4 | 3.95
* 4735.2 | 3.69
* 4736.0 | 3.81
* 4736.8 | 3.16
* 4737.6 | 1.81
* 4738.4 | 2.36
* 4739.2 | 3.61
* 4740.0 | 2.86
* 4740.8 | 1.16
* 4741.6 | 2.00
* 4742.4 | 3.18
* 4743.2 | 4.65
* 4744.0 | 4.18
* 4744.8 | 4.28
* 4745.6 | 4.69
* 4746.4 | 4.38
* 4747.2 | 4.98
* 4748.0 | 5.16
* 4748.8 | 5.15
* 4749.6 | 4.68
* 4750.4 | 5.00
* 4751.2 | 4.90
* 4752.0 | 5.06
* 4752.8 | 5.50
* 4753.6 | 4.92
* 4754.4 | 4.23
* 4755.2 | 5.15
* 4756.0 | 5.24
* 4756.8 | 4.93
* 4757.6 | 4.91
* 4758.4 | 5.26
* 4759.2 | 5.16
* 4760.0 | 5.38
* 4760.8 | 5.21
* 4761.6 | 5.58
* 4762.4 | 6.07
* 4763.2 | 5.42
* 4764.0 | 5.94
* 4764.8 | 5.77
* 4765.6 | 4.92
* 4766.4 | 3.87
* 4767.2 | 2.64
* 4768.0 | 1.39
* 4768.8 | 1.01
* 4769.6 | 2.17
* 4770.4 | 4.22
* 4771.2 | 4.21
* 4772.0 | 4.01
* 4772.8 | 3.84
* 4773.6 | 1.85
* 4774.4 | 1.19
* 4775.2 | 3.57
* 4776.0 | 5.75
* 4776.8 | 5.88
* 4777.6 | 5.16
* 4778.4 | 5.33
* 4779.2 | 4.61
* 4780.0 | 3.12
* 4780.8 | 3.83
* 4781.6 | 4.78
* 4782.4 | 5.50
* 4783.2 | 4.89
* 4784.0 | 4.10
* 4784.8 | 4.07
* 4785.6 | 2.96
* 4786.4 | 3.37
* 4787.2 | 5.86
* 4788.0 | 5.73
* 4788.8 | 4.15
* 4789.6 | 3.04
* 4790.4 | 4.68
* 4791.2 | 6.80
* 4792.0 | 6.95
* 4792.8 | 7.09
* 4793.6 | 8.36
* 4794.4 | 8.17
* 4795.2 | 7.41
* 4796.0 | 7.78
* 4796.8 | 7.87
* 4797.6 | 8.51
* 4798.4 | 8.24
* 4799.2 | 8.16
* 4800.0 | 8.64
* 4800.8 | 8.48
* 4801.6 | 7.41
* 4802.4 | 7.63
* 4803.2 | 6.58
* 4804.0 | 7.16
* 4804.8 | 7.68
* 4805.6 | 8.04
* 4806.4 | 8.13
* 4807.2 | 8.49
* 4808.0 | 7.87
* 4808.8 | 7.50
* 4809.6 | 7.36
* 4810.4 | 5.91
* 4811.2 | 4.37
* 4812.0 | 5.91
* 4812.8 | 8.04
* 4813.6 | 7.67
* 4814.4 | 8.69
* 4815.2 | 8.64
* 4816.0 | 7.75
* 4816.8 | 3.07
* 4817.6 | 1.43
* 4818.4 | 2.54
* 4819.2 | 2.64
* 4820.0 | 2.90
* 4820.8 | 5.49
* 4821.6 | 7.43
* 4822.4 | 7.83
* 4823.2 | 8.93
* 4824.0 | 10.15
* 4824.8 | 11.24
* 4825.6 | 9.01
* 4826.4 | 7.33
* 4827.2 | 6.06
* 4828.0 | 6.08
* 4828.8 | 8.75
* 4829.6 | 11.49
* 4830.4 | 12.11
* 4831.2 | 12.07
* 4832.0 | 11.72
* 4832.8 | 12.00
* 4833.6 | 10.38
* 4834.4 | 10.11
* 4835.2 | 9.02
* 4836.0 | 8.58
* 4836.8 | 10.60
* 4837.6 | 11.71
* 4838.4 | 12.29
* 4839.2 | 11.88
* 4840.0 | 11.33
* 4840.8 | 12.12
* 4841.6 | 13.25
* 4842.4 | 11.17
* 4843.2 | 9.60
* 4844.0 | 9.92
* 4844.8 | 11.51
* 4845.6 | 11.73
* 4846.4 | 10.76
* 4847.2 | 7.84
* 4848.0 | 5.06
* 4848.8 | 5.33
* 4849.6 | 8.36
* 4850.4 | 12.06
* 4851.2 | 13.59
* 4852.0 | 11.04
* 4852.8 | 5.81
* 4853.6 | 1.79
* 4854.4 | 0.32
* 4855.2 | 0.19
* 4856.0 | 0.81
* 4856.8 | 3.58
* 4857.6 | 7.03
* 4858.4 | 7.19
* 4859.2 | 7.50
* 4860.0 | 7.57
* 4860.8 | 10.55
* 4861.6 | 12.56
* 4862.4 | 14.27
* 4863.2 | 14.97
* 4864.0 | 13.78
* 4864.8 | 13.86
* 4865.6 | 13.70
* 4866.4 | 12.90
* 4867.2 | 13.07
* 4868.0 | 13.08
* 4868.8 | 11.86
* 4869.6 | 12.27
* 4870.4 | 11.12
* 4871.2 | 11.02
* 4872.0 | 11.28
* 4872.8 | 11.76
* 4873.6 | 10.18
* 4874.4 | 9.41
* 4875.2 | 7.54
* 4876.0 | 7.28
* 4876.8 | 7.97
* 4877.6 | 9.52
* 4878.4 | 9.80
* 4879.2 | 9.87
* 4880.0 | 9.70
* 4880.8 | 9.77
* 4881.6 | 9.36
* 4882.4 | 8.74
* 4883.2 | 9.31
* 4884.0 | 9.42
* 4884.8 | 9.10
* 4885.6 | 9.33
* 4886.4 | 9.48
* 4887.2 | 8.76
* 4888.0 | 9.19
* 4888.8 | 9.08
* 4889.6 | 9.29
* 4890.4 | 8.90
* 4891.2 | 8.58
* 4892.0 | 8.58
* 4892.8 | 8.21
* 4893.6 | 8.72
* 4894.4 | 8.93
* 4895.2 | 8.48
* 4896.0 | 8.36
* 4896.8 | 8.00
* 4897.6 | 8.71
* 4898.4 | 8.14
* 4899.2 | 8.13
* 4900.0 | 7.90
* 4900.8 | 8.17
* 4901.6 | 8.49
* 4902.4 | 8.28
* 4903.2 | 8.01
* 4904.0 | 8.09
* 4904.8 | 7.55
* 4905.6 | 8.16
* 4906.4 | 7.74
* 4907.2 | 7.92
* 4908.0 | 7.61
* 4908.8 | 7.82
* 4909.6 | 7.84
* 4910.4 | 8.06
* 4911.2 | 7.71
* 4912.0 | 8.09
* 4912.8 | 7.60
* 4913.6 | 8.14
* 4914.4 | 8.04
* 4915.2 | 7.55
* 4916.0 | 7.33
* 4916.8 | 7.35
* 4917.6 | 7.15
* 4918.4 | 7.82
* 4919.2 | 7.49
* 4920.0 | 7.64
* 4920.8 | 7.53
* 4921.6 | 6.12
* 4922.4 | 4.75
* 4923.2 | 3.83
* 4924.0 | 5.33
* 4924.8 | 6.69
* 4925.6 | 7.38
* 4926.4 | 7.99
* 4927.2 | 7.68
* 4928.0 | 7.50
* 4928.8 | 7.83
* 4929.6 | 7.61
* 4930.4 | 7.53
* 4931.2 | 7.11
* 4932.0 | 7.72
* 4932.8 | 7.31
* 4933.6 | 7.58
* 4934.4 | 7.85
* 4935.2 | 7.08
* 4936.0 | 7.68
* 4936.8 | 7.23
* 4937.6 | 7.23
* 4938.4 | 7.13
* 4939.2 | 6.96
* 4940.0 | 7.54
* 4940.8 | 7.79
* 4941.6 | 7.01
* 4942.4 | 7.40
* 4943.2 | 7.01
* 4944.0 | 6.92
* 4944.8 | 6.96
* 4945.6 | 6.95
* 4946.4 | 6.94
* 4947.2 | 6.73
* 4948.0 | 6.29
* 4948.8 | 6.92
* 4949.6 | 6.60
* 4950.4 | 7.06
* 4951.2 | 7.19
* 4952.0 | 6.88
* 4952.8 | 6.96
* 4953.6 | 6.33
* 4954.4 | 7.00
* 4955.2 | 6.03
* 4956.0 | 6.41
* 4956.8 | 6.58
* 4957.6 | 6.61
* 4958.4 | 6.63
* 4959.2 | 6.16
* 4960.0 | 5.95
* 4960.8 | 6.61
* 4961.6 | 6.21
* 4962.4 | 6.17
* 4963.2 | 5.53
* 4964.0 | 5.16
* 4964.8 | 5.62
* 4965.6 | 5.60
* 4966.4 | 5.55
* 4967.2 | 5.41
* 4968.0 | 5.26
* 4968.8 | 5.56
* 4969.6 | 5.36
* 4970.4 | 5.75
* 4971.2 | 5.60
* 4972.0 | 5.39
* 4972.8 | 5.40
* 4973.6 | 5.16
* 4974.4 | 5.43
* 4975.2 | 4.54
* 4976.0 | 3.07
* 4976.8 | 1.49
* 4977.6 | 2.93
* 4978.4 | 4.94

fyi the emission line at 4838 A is Lyman alpha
